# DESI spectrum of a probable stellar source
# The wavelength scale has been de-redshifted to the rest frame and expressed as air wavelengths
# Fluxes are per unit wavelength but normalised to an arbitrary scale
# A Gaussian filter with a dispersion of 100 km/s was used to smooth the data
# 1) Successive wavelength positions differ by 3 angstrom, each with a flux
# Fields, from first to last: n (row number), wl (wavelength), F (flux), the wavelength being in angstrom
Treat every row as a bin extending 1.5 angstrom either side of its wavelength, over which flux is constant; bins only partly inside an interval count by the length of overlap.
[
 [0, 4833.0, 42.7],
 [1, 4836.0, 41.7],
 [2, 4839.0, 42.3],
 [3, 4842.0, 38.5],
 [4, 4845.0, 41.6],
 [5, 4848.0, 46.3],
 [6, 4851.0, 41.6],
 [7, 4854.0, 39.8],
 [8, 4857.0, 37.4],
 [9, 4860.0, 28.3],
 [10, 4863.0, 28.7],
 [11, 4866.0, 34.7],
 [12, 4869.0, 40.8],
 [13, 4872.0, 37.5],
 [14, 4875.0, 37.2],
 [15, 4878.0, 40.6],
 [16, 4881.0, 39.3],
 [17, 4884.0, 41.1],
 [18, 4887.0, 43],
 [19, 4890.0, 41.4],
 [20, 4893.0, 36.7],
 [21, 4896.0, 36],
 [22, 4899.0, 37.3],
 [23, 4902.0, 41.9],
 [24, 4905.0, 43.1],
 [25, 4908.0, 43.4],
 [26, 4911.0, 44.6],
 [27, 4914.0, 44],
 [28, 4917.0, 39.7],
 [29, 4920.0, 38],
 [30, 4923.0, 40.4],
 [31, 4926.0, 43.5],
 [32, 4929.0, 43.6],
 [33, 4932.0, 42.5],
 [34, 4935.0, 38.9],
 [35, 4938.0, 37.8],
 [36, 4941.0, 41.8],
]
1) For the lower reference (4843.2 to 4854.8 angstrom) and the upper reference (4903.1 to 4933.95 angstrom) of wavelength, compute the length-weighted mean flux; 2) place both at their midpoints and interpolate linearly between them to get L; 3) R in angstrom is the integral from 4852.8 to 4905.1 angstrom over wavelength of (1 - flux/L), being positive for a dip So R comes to 5.5 angstrom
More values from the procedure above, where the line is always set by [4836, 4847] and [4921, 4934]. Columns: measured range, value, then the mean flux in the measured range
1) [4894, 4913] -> 0.41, 41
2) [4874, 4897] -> 1.19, 39.5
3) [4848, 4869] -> 2.58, 36.3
